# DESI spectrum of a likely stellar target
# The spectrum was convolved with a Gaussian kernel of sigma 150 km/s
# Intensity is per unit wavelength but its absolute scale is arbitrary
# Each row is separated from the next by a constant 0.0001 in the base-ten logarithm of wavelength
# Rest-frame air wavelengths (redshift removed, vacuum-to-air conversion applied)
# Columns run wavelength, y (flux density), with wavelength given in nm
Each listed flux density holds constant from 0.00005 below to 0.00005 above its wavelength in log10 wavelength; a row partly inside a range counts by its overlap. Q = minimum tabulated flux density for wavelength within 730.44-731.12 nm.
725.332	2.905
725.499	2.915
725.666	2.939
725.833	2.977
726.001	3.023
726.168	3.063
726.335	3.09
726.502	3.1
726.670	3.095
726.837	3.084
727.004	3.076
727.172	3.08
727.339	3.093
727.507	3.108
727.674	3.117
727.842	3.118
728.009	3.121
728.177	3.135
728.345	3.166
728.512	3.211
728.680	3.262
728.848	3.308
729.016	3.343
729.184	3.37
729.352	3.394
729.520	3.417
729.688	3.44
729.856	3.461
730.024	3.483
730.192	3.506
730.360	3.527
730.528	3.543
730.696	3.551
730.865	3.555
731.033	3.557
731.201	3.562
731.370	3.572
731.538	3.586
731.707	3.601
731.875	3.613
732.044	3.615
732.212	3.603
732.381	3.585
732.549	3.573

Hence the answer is 3.543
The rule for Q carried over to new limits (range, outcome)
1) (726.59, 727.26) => 3.076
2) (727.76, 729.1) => 3.118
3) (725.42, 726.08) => 2.915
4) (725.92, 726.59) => 3.023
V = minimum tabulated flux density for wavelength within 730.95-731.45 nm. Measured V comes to 3.557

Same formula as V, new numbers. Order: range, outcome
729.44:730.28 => 3.417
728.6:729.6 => 3.262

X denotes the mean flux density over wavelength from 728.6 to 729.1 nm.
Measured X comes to 3.3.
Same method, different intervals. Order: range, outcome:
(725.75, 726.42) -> 3.04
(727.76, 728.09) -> 3.13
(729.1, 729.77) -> 3.4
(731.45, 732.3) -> 3.6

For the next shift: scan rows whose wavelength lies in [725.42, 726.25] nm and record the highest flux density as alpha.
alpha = 3.063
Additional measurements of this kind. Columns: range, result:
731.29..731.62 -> 3.586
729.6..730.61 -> 3.543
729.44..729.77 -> 3.44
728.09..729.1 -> 3.343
